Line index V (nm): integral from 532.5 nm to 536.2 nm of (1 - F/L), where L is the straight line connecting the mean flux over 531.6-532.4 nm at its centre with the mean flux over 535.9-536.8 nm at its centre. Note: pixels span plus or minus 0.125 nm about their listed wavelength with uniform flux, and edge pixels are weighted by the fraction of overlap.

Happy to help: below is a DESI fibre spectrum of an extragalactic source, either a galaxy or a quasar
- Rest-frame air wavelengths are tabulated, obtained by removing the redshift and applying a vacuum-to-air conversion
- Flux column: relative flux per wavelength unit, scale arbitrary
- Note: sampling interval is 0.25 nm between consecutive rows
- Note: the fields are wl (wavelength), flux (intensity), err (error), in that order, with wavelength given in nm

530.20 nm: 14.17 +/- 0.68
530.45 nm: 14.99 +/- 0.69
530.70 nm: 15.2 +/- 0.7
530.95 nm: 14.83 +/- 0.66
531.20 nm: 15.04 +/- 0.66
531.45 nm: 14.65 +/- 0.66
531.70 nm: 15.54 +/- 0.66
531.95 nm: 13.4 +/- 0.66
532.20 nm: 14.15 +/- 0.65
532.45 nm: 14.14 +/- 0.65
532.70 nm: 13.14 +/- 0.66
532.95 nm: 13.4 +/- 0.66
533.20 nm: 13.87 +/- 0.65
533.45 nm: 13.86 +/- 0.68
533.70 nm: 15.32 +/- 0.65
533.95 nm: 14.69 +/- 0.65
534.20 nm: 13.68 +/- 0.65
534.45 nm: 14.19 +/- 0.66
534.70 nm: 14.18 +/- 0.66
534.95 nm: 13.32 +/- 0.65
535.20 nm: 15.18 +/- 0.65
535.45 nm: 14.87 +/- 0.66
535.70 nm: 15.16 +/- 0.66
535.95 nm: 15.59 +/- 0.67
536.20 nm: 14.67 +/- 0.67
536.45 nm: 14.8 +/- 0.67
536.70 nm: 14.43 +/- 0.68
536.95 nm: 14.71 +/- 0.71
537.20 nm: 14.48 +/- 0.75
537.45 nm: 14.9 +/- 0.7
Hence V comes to 0.067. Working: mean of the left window 14.3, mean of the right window 14.8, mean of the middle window 14.3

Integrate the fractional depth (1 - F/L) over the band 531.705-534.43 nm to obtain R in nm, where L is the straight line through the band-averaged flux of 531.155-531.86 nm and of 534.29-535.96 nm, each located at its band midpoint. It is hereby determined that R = 0.14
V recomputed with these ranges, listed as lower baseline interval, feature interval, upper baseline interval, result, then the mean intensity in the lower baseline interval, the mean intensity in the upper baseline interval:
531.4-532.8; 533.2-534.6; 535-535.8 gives 0.03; 14.2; 14.9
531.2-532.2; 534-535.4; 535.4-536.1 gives 0.08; 14.5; 15.2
